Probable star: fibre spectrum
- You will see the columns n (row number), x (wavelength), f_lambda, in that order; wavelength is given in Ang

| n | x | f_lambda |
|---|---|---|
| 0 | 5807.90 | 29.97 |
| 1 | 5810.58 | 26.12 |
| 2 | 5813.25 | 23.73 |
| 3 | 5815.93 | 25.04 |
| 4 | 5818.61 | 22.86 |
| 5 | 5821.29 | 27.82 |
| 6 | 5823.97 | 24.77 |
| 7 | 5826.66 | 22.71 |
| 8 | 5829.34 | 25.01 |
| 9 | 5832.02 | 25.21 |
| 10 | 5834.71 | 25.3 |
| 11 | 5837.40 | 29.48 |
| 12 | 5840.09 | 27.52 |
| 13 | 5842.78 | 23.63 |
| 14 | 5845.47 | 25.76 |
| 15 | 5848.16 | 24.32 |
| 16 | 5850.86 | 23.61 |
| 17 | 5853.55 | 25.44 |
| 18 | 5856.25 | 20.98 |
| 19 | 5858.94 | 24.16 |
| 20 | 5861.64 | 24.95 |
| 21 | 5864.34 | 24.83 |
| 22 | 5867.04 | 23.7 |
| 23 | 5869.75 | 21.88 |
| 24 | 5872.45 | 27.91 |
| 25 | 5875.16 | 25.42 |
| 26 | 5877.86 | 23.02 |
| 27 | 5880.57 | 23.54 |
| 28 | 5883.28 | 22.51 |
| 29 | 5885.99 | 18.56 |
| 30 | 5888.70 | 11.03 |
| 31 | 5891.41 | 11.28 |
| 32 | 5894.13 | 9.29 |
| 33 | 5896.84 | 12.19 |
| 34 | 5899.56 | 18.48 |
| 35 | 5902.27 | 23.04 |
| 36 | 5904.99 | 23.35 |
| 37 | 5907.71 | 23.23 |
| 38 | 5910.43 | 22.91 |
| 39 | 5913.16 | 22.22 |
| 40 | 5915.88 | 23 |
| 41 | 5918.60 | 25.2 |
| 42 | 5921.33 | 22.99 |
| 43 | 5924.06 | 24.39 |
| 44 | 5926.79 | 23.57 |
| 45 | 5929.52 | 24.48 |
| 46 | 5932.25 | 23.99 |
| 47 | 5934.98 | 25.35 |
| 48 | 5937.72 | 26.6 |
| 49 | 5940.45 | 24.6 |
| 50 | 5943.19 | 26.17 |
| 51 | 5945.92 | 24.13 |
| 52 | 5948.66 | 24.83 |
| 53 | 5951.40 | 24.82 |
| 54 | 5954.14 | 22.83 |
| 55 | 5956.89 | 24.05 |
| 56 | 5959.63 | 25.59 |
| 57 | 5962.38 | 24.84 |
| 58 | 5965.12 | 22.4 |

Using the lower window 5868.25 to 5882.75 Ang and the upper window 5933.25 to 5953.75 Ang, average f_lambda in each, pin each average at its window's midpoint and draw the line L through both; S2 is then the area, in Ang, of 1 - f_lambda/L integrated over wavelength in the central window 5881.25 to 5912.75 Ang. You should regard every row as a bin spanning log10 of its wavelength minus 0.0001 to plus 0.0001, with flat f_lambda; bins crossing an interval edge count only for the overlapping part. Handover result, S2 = 8.3 Ang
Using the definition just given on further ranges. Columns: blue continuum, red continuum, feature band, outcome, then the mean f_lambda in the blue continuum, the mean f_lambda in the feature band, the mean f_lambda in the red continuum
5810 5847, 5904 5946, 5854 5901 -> 8.44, 25.3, 20.3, 24.1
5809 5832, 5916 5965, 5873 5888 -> 1.39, 24.8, 22.4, 24.5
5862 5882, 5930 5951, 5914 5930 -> 0.65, 24.3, 23.9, 25.1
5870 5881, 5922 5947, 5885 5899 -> 6.85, 24.8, 12.7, 24.8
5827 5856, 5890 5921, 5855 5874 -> -0.74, 25.3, 24.1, 19.6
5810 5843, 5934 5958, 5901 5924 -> 1.53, 25.4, 23.3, 24.8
